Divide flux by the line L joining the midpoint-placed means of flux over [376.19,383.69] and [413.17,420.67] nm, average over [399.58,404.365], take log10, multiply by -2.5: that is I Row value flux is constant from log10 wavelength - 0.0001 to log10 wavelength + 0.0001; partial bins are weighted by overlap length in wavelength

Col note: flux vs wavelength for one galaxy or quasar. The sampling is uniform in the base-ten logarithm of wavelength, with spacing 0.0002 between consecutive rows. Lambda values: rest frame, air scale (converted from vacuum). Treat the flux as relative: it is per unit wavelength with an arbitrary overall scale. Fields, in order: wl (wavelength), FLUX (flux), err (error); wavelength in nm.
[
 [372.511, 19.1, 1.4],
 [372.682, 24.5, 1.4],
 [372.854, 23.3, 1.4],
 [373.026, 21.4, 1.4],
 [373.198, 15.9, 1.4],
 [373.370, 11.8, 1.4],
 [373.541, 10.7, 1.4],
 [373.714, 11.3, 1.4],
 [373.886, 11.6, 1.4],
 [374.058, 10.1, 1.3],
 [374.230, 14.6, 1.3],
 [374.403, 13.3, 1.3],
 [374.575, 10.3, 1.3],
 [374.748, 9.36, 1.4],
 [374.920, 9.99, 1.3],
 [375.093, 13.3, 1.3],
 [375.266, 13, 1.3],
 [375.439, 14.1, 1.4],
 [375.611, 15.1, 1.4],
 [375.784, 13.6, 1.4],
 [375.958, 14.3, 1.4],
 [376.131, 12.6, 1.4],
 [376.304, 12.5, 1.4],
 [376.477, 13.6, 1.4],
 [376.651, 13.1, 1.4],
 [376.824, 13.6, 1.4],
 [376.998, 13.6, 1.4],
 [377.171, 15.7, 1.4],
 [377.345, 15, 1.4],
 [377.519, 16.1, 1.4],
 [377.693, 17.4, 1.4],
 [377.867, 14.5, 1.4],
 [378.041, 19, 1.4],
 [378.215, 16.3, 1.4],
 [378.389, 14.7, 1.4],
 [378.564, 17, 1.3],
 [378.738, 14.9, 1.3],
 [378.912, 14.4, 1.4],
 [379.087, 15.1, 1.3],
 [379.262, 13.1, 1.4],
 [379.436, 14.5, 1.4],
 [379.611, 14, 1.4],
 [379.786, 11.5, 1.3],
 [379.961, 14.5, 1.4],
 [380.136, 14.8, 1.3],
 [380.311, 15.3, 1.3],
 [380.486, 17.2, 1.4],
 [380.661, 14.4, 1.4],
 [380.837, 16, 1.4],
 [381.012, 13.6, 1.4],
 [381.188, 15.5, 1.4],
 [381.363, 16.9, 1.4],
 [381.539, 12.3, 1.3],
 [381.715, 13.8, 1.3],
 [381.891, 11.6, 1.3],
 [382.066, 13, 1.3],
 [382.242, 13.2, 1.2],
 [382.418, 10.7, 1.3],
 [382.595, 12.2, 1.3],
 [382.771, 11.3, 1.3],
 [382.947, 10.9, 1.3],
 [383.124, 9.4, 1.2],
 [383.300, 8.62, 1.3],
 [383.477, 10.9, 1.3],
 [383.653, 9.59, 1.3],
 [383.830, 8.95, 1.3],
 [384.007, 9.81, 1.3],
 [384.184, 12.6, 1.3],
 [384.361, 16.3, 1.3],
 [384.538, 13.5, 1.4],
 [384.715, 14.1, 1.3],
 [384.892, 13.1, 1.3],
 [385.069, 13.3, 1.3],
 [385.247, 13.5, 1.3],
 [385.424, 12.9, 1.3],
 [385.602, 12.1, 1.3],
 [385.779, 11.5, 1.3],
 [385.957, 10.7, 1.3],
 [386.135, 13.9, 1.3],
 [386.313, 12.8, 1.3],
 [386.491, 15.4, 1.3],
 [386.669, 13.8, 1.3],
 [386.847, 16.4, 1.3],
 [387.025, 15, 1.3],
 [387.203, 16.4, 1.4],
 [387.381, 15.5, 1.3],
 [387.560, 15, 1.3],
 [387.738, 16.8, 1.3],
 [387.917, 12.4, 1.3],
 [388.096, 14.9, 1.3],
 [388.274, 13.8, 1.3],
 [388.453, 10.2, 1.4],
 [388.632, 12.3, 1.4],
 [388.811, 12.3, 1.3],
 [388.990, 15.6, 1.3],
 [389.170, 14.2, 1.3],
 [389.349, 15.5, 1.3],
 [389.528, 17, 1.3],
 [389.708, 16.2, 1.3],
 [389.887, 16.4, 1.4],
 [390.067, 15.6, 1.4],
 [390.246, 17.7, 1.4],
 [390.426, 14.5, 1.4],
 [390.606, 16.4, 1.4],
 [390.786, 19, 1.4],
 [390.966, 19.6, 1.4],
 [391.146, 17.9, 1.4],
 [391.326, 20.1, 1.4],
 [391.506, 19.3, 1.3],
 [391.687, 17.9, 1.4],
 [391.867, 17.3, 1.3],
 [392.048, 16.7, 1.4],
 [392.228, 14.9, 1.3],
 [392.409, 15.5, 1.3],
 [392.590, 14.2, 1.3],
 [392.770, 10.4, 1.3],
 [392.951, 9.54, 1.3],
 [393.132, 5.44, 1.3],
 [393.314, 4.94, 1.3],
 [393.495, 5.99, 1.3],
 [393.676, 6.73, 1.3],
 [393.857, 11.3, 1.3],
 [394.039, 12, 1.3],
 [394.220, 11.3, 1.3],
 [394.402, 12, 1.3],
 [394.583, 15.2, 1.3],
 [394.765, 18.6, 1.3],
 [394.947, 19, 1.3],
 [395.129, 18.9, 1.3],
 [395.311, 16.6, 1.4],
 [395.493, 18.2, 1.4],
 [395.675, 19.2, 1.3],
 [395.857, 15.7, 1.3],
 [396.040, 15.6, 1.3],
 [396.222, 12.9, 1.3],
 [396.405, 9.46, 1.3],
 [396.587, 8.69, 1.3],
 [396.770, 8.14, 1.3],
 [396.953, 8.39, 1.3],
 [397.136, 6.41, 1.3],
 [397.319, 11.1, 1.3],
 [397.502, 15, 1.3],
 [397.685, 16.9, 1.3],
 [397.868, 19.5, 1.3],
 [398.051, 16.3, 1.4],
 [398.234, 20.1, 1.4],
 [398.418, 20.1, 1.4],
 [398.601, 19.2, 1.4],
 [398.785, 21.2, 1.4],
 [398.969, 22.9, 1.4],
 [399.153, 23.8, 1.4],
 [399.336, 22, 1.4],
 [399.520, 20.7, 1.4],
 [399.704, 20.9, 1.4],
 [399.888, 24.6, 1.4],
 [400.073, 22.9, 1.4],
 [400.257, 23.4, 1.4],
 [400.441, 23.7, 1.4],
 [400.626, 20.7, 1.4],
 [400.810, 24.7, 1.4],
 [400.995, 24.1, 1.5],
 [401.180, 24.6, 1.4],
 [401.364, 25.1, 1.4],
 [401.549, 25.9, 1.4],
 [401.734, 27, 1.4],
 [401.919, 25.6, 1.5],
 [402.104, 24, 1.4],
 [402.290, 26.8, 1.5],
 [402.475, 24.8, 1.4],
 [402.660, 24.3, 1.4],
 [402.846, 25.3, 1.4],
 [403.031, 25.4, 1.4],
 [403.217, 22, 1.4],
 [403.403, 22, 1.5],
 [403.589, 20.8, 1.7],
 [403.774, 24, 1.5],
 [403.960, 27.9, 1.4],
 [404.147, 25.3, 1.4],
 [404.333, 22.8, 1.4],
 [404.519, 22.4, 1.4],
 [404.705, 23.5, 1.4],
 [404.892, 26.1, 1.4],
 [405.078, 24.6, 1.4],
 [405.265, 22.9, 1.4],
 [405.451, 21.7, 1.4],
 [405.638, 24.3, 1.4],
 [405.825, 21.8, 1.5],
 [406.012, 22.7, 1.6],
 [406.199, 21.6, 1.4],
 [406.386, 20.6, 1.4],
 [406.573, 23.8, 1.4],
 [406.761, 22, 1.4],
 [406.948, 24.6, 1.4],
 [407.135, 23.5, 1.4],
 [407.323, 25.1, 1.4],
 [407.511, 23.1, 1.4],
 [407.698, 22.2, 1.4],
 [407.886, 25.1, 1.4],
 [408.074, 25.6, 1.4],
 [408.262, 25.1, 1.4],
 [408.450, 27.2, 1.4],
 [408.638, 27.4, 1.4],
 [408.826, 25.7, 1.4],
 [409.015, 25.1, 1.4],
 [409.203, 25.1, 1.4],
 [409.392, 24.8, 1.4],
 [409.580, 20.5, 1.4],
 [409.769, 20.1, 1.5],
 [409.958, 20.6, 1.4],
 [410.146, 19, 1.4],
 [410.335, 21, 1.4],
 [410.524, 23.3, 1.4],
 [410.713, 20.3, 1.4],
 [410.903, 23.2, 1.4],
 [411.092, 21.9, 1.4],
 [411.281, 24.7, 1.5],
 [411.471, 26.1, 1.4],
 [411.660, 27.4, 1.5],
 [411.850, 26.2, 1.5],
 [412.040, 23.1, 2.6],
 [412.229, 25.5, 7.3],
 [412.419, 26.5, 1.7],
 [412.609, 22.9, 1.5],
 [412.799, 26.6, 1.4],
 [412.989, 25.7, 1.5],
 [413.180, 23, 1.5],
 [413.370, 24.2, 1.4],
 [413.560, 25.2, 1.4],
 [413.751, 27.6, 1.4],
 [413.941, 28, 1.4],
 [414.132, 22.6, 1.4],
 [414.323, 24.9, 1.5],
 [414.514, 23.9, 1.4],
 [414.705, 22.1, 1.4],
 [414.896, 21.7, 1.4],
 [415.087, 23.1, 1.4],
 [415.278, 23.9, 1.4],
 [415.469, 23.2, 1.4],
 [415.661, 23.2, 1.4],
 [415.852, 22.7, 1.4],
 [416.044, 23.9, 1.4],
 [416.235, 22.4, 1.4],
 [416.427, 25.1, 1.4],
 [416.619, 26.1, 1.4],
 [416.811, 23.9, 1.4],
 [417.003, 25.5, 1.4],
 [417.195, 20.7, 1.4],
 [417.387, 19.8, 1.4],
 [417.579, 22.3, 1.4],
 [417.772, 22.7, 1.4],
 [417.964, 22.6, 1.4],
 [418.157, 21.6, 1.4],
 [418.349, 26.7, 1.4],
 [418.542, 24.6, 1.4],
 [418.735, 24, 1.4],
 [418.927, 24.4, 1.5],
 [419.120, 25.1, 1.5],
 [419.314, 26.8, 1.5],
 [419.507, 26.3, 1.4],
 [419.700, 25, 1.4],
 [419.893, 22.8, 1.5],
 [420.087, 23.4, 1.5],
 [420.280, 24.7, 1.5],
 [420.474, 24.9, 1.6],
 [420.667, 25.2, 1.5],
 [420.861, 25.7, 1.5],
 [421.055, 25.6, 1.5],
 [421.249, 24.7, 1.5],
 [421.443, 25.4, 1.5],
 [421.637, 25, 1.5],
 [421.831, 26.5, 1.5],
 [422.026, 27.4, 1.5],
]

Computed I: -0.21 mag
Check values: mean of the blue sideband 13.9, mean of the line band 24.2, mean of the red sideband 24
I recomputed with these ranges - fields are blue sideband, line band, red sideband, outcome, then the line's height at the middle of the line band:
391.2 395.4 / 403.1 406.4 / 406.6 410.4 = -0.10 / 21.2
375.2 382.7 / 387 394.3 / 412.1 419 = 0.22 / 17.4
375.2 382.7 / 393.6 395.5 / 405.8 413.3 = 0.31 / 19.1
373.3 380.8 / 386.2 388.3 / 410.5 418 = 0.12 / 16.6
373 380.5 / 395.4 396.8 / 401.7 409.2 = 0.45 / 20.8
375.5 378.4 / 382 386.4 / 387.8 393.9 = 0.21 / 14.5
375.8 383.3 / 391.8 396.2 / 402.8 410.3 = 0.38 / 19.1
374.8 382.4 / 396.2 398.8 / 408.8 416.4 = 0.36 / 19.6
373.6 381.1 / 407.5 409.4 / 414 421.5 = -0.17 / 21.7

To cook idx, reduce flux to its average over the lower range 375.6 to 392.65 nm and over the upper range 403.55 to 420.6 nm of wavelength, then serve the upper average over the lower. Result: 1.7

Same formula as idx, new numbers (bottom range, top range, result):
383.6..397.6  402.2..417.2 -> 1.73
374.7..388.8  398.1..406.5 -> 1.71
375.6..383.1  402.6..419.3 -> 1.68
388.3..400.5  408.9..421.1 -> 1.53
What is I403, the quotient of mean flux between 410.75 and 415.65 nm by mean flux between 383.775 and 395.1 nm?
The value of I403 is 1.74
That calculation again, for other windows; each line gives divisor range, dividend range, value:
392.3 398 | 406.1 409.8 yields 1.89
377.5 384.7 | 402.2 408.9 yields 1.76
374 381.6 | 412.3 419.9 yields 1.70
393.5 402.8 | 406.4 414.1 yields 1.31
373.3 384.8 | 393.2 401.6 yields 1.28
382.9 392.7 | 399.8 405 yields 1.69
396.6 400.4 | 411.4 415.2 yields 1.37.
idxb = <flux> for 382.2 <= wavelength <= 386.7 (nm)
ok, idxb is 12.1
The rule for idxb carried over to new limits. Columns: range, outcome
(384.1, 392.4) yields 15.1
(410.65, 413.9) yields 24.8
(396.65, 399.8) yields 17.2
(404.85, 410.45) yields 23.4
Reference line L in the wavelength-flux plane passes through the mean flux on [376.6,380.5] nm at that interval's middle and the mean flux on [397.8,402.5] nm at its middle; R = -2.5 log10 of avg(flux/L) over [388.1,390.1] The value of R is 0.29 mag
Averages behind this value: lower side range 15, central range 14.5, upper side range 22.9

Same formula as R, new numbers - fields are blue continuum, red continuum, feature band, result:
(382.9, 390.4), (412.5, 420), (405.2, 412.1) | -0.10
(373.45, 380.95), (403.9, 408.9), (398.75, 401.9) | -0.08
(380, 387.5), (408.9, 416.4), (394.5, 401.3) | 0.02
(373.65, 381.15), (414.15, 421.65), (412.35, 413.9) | -0.11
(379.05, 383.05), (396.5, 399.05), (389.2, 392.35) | -0.17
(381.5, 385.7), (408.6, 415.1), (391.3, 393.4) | 0.14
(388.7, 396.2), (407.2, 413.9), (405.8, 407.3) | -0.03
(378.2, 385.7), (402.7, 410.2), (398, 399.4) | -0.02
